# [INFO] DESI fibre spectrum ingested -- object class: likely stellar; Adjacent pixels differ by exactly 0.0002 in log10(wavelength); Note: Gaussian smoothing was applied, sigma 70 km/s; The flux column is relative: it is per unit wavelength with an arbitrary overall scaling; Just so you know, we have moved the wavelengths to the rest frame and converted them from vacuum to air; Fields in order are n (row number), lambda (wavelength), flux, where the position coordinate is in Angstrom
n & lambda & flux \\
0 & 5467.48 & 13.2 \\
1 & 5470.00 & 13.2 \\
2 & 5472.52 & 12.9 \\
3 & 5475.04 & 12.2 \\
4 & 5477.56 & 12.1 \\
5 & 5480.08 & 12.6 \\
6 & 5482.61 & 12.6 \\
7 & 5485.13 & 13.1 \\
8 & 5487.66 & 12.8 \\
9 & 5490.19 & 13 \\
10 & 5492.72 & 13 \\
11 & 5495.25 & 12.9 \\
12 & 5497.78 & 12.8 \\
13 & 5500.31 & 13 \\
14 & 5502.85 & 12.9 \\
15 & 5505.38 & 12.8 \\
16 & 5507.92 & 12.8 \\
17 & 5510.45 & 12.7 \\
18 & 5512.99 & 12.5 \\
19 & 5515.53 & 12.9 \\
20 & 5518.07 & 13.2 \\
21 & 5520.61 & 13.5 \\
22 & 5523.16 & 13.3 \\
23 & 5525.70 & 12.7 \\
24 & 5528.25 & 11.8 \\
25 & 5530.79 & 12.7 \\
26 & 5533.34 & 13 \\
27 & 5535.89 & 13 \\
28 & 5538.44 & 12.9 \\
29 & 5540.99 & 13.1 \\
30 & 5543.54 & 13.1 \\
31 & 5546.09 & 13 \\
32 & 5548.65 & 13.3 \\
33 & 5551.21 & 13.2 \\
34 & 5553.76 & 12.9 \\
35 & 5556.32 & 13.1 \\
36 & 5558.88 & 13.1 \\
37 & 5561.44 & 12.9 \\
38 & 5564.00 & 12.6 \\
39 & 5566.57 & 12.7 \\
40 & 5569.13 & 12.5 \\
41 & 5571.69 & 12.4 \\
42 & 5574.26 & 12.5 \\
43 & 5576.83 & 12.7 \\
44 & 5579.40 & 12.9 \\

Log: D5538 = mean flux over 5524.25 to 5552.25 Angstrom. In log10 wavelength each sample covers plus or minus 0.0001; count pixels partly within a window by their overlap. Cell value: 12.9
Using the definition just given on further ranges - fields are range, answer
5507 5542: 12.9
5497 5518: 12.8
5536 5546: 13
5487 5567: 12.9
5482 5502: 12.9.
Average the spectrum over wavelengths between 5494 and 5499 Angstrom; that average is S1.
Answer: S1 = 12.9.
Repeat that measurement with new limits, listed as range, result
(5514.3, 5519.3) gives 13.1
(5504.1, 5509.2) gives 12.8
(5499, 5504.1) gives 12.9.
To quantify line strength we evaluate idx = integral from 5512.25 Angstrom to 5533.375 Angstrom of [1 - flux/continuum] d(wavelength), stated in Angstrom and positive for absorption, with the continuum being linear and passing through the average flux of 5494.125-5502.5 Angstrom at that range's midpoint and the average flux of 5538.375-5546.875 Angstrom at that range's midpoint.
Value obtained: 0.23 Angstrom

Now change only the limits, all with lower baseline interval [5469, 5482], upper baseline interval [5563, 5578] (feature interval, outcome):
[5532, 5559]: -1.1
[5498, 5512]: -0.3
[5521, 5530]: -0.1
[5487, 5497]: -0.3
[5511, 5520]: -0.2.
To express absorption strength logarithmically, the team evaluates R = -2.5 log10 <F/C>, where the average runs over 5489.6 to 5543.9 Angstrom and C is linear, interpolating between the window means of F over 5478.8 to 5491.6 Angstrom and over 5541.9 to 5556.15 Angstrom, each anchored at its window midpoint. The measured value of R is 0.006 mag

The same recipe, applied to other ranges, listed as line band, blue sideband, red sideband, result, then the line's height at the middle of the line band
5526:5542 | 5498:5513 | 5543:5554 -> 0.023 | 13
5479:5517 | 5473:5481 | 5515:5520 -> -0.006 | 12.8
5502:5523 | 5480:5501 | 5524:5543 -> -0.009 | 12.8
